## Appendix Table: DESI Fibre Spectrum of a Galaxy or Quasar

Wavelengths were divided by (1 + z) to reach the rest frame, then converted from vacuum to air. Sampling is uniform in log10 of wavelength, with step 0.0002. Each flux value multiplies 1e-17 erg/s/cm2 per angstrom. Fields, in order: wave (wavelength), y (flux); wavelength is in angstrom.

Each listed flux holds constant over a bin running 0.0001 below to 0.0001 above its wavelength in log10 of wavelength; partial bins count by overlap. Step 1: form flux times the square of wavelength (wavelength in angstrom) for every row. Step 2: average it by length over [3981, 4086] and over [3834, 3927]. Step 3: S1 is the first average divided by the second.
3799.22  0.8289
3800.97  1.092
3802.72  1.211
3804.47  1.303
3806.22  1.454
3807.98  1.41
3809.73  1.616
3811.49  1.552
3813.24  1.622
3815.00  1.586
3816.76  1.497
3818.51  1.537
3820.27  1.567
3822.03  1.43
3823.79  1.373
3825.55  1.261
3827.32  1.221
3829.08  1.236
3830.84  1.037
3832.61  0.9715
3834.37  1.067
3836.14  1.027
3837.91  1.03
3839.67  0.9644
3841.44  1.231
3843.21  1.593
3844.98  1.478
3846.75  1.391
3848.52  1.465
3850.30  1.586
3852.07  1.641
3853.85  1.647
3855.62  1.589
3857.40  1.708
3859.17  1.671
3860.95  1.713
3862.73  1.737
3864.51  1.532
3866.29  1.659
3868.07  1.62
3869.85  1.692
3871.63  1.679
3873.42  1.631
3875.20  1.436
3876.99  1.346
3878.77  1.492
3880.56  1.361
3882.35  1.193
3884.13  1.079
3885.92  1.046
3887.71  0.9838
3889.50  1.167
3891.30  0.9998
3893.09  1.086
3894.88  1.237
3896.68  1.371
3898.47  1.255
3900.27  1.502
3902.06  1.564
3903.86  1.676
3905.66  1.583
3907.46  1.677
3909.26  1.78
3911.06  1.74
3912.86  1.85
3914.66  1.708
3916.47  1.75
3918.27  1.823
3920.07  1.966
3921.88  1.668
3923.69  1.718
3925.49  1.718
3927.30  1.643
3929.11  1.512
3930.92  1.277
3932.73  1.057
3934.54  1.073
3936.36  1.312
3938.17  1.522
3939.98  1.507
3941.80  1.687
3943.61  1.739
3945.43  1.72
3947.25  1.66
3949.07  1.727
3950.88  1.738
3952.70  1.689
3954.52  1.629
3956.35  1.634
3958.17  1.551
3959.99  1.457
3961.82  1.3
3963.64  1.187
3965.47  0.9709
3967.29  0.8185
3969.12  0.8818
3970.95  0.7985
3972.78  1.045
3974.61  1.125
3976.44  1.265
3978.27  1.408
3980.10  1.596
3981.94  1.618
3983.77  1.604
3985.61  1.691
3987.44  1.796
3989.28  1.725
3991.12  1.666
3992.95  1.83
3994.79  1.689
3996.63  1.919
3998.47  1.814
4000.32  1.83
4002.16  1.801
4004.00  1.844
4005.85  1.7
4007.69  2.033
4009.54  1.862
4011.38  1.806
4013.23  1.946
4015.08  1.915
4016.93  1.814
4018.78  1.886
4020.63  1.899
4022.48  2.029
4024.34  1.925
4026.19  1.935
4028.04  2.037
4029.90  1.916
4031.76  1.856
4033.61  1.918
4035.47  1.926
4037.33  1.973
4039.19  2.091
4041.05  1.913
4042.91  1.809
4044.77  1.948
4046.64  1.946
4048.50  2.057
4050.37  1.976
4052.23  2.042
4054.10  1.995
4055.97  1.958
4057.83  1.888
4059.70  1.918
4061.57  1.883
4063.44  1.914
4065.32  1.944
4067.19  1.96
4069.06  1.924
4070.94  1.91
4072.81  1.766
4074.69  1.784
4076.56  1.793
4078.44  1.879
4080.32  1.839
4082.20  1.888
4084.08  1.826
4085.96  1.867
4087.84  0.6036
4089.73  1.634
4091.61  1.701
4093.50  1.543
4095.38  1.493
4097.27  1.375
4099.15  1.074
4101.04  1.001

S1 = 1.36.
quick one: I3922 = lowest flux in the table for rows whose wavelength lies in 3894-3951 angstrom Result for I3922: 1.057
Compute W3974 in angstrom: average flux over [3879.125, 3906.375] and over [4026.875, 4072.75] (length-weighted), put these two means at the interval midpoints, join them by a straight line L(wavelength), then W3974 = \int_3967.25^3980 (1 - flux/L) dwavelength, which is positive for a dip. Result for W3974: 4.1 angstrom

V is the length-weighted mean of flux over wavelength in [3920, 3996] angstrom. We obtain 1.48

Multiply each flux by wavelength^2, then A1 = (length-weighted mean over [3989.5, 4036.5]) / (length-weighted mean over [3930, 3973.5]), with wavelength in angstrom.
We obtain 1.40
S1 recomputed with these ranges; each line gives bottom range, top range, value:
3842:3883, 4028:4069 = 1.37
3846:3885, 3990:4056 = 1.34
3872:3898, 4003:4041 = 1.64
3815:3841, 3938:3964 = 1.37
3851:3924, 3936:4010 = 1.06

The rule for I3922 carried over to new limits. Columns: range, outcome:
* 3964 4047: 0.7985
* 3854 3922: 0.9838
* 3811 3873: 0.9644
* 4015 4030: 1.814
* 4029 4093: 0.6036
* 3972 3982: 1.045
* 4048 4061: 1.888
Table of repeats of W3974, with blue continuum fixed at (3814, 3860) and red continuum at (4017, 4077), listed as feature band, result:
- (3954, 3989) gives 7.92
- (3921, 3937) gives 1.72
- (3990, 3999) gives 0.05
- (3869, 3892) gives 2.64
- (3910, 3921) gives -1.54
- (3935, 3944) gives 0.70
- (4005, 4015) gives -0.24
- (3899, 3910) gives -0.43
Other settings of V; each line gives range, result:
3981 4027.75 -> 1.83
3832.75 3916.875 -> 1.45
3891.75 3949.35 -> 1.56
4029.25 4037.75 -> 1.91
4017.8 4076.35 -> 1.93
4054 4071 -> 1.93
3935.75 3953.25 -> 1.64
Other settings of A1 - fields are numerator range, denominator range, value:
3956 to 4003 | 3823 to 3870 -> 1.11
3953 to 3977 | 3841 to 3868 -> 0.81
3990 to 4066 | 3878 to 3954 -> 1.34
